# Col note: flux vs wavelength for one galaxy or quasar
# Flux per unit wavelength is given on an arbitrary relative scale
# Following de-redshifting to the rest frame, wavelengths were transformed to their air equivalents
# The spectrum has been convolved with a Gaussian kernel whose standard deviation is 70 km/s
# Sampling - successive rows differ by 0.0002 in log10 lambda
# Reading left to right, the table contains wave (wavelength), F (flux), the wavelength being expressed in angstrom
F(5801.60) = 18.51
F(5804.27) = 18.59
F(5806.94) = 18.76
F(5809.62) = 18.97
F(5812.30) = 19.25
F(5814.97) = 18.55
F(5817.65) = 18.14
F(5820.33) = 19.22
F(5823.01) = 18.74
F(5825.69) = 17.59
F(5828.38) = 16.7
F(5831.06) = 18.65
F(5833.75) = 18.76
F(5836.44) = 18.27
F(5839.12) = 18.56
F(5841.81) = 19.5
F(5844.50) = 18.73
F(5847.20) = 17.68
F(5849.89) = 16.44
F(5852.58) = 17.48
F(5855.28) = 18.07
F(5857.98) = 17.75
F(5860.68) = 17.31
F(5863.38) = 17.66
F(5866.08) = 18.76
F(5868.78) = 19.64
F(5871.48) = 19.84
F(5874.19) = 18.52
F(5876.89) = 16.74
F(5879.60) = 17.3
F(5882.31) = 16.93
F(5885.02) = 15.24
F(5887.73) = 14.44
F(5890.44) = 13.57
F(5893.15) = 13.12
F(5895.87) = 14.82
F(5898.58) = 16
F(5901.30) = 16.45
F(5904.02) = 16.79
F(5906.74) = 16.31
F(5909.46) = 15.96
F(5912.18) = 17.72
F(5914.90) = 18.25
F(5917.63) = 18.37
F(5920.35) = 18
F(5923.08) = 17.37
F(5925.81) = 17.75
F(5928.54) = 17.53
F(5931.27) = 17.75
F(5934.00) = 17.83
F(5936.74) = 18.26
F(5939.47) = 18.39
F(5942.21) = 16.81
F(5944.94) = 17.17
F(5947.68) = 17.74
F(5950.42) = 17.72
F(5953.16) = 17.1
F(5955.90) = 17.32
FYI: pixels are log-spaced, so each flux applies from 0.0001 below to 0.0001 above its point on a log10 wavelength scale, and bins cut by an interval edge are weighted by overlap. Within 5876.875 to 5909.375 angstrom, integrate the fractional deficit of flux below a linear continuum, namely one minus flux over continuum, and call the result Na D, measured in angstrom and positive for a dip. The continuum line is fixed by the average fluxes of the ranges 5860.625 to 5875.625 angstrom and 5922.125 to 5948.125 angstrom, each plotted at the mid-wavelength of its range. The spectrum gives 4.8 angstrom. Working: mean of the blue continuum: 18.7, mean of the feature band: 15.6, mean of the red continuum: 17.7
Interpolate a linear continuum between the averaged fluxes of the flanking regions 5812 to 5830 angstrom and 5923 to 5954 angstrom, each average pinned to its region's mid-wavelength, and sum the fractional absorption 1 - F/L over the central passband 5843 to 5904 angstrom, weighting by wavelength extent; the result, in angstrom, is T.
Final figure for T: 3.6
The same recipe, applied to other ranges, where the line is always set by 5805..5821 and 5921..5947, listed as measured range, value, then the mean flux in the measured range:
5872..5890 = 1.6 angstrom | 16.5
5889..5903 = 2.5 angstrom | 14.8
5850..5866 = 0.6 angstrom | 17.6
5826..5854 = 0.7 angstrom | 18.1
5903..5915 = 0.7 angstrom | 16.9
